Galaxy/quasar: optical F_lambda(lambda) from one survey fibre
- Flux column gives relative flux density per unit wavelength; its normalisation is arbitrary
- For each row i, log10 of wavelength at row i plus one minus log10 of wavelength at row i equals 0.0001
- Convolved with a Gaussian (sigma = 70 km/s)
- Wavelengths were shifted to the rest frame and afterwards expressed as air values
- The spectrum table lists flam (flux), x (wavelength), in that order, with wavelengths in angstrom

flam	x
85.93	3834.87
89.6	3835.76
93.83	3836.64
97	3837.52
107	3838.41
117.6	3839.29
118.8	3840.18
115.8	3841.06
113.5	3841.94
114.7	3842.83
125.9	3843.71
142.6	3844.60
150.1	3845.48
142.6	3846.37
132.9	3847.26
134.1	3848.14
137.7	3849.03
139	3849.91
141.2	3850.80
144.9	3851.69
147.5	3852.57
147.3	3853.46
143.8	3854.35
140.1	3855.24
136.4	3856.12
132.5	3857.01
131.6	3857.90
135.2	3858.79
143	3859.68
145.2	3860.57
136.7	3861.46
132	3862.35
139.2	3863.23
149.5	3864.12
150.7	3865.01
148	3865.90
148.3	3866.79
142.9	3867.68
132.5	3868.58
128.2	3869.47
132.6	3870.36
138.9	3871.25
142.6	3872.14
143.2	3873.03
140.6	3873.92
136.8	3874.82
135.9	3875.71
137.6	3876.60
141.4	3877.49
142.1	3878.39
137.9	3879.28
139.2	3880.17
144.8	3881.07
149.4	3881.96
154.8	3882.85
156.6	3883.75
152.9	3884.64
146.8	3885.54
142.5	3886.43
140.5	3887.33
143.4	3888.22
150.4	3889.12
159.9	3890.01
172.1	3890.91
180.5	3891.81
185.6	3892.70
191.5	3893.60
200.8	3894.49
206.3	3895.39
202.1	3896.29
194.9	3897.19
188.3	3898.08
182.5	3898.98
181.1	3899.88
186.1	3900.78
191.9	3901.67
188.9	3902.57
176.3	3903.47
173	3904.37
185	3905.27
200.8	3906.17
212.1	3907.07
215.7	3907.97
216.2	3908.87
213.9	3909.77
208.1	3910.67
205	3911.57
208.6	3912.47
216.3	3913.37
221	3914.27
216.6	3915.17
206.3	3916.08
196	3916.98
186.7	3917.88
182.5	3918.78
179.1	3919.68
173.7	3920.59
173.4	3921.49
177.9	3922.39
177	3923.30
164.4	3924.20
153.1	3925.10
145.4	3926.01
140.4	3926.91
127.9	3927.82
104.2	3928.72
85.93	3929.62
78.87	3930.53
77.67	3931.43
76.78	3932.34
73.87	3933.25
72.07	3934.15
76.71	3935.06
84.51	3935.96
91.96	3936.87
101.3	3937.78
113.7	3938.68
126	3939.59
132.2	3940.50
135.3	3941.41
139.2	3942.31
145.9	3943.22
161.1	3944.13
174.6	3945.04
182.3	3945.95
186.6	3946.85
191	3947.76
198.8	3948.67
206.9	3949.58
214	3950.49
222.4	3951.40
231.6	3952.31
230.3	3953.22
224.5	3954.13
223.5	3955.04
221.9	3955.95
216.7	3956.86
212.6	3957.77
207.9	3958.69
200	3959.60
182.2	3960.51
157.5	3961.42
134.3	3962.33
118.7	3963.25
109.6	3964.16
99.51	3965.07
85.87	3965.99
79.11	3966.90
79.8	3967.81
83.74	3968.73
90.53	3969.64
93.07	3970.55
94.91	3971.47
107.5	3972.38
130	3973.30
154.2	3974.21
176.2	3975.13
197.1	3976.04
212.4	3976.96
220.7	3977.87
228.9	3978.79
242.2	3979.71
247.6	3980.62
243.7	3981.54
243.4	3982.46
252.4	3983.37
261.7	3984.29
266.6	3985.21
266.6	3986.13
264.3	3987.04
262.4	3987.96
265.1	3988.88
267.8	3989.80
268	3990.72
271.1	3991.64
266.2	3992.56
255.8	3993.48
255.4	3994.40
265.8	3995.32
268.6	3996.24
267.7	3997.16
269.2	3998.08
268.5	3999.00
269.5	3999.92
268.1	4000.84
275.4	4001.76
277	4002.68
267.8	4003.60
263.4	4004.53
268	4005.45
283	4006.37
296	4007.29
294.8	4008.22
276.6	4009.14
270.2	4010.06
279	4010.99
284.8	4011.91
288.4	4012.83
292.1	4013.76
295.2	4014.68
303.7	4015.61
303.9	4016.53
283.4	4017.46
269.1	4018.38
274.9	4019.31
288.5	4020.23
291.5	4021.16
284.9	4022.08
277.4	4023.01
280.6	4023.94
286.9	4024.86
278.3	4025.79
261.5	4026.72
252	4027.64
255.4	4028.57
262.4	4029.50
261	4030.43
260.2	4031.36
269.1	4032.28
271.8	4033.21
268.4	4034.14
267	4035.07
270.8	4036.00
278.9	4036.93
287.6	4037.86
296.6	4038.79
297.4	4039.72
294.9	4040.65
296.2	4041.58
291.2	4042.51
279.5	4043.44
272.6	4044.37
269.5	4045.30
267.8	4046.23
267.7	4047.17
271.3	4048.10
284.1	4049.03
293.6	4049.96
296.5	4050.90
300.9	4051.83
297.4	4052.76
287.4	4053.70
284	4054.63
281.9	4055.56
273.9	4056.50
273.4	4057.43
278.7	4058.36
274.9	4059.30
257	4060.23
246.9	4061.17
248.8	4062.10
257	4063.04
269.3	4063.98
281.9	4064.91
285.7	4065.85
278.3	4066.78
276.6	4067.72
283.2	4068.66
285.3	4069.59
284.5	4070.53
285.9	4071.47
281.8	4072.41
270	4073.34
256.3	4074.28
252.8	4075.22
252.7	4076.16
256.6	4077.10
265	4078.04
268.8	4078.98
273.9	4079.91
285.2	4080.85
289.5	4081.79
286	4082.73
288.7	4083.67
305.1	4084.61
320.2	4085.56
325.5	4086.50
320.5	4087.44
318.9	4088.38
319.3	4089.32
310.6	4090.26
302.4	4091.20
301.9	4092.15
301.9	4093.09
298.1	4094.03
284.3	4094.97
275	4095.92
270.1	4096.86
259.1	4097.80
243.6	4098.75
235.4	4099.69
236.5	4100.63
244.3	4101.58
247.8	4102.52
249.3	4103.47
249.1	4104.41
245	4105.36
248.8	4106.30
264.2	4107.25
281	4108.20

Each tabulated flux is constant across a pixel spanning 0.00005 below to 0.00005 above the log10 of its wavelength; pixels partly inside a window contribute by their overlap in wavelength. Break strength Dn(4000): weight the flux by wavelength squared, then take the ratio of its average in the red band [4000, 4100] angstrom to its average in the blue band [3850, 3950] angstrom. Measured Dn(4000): 1.9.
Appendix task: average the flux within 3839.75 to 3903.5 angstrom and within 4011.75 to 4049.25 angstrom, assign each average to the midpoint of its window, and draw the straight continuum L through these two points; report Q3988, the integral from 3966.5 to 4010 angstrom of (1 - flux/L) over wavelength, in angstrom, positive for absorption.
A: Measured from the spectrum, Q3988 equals 3.1 angstrom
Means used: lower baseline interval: 150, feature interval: 229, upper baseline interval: 279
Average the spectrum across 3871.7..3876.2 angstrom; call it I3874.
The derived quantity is 140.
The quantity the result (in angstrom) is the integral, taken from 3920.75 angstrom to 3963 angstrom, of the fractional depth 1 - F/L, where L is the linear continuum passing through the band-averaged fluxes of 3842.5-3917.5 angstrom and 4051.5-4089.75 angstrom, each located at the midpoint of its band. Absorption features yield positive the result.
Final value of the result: 9.6 angstrom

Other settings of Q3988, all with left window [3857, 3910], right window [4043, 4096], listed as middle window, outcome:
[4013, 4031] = -2.0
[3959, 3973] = 6.4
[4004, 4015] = -1.8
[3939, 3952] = 1.9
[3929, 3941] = 6.3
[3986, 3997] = -1.6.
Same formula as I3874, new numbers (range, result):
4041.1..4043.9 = 289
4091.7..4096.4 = 292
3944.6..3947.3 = 182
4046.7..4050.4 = 279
